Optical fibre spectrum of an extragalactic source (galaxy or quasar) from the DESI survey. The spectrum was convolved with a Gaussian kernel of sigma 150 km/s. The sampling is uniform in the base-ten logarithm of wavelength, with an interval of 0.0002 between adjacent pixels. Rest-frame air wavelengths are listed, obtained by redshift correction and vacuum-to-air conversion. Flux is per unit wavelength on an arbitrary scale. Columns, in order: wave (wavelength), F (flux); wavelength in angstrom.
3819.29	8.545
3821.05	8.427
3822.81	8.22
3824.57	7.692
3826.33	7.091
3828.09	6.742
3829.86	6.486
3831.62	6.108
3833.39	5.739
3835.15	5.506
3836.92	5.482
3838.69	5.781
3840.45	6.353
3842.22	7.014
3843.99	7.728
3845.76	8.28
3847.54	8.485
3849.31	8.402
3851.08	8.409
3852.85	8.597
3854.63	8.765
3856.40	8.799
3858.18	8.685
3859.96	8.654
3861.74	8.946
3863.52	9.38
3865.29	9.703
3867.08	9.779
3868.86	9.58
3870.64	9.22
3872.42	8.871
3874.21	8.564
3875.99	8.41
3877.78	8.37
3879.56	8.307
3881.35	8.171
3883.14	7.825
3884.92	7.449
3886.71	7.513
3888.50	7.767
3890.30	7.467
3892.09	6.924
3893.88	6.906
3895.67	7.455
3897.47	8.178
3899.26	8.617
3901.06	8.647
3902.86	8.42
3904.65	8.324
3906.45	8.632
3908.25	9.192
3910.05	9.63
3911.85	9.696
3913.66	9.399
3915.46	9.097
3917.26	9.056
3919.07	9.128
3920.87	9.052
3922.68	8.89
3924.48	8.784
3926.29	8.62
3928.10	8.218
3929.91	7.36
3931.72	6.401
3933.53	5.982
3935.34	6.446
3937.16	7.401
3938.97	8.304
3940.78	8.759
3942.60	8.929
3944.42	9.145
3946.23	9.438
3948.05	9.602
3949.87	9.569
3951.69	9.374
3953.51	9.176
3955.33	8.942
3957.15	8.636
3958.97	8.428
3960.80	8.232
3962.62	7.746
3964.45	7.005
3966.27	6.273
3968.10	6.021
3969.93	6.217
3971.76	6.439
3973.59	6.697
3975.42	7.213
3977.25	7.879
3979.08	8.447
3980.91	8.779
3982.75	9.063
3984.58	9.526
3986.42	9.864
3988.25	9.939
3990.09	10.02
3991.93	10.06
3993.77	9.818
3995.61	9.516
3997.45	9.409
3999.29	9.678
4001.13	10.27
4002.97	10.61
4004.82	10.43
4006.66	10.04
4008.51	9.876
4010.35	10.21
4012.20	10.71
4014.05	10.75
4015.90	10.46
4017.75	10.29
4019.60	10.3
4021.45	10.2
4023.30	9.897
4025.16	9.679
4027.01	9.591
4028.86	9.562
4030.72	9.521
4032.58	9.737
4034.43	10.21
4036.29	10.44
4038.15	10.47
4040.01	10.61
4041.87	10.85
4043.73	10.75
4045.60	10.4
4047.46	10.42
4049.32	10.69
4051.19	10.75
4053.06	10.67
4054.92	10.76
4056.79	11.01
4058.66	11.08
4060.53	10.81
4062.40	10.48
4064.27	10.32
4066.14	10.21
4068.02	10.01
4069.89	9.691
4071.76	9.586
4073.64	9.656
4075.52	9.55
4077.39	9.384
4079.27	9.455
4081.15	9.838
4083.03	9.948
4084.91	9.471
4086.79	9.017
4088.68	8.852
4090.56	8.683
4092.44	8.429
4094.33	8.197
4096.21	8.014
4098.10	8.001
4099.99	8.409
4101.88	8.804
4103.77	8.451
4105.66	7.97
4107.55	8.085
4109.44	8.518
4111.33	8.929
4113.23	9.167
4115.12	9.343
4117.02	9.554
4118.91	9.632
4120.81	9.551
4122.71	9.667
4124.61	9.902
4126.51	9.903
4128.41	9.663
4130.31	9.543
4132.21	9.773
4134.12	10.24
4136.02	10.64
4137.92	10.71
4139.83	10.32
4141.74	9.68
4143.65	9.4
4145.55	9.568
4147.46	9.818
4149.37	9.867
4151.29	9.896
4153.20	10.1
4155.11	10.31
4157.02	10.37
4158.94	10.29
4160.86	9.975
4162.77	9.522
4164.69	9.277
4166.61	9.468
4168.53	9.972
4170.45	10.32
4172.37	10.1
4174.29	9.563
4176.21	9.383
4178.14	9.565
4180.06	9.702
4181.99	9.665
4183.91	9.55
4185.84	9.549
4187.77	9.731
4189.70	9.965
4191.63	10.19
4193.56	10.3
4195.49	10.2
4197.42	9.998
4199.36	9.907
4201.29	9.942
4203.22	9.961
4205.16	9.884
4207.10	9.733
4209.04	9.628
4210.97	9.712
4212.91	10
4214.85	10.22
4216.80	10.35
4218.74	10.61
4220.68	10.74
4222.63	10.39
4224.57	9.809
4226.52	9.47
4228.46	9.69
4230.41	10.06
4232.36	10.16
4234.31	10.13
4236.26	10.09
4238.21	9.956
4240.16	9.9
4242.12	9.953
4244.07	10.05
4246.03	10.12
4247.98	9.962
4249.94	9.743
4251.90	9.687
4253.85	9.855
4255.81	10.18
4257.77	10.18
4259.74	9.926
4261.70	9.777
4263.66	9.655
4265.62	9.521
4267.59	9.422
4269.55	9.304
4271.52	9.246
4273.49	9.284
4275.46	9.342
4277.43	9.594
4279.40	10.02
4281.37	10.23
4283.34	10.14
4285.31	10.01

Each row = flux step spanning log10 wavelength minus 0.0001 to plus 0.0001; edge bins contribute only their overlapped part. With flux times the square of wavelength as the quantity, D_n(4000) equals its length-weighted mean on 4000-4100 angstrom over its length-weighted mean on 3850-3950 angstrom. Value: 1.27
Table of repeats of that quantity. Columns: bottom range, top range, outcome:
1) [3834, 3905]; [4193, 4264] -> 1.48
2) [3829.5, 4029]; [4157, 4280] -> 1.33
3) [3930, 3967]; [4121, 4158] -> 1.34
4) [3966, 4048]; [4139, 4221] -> 1.13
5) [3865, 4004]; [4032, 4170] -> 1.24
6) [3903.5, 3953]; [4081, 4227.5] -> 1.25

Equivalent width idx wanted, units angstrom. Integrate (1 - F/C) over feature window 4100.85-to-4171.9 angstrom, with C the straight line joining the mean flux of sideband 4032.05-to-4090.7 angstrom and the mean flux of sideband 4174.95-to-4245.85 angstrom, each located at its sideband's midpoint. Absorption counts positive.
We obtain 2.91 angstrom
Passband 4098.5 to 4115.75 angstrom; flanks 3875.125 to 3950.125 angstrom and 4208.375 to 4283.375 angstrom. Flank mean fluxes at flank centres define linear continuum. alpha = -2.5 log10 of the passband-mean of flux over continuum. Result 0.08 mag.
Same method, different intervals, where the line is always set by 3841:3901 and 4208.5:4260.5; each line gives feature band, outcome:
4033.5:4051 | -0.16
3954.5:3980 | 0.18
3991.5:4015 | -0.13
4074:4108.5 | 0.06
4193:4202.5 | -0.02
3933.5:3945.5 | 0.08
